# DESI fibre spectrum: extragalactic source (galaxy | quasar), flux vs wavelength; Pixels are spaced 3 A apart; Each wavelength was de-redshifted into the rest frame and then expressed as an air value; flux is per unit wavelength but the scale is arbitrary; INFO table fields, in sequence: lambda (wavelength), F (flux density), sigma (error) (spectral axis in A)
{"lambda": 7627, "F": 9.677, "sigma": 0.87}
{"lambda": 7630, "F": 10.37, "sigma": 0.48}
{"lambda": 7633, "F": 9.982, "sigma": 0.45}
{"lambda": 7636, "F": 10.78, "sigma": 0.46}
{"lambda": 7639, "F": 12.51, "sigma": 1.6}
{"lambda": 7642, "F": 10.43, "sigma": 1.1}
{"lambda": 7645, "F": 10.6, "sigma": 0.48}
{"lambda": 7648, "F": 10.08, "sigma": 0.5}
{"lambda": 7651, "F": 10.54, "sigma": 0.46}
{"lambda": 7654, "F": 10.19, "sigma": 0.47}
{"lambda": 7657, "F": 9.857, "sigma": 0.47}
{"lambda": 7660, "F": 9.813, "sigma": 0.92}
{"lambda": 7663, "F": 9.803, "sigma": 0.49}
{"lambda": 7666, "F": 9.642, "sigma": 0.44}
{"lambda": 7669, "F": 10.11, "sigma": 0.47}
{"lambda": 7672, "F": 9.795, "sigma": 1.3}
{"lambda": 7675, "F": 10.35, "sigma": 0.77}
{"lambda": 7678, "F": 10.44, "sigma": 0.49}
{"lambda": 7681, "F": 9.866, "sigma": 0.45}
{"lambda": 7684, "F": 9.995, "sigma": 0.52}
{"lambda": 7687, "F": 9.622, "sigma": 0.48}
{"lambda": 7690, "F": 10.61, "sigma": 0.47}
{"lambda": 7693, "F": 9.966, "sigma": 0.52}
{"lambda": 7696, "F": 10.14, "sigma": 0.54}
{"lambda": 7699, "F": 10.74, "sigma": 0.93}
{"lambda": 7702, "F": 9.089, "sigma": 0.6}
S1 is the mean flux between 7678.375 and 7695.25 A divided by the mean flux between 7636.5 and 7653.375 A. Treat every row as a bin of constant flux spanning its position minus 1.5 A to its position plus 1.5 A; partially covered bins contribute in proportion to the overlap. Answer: 0.93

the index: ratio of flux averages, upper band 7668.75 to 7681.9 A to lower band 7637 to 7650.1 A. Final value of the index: 0.93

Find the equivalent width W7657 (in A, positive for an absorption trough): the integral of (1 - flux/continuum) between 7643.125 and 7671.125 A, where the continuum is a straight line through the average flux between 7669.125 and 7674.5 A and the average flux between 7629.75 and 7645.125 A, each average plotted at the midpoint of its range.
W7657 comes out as 0.7 A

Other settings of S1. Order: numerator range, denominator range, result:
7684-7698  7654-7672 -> 1.02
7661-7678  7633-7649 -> 0.92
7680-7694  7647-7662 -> 0.99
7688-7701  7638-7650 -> 0.95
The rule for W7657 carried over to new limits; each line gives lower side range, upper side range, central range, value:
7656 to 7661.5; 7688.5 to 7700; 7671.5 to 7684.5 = 0.0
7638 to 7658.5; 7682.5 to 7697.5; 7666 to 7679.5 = 0.2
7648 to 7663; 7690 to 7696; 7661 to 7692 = 0.3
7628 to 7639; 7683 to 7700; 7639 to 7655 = -0.1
